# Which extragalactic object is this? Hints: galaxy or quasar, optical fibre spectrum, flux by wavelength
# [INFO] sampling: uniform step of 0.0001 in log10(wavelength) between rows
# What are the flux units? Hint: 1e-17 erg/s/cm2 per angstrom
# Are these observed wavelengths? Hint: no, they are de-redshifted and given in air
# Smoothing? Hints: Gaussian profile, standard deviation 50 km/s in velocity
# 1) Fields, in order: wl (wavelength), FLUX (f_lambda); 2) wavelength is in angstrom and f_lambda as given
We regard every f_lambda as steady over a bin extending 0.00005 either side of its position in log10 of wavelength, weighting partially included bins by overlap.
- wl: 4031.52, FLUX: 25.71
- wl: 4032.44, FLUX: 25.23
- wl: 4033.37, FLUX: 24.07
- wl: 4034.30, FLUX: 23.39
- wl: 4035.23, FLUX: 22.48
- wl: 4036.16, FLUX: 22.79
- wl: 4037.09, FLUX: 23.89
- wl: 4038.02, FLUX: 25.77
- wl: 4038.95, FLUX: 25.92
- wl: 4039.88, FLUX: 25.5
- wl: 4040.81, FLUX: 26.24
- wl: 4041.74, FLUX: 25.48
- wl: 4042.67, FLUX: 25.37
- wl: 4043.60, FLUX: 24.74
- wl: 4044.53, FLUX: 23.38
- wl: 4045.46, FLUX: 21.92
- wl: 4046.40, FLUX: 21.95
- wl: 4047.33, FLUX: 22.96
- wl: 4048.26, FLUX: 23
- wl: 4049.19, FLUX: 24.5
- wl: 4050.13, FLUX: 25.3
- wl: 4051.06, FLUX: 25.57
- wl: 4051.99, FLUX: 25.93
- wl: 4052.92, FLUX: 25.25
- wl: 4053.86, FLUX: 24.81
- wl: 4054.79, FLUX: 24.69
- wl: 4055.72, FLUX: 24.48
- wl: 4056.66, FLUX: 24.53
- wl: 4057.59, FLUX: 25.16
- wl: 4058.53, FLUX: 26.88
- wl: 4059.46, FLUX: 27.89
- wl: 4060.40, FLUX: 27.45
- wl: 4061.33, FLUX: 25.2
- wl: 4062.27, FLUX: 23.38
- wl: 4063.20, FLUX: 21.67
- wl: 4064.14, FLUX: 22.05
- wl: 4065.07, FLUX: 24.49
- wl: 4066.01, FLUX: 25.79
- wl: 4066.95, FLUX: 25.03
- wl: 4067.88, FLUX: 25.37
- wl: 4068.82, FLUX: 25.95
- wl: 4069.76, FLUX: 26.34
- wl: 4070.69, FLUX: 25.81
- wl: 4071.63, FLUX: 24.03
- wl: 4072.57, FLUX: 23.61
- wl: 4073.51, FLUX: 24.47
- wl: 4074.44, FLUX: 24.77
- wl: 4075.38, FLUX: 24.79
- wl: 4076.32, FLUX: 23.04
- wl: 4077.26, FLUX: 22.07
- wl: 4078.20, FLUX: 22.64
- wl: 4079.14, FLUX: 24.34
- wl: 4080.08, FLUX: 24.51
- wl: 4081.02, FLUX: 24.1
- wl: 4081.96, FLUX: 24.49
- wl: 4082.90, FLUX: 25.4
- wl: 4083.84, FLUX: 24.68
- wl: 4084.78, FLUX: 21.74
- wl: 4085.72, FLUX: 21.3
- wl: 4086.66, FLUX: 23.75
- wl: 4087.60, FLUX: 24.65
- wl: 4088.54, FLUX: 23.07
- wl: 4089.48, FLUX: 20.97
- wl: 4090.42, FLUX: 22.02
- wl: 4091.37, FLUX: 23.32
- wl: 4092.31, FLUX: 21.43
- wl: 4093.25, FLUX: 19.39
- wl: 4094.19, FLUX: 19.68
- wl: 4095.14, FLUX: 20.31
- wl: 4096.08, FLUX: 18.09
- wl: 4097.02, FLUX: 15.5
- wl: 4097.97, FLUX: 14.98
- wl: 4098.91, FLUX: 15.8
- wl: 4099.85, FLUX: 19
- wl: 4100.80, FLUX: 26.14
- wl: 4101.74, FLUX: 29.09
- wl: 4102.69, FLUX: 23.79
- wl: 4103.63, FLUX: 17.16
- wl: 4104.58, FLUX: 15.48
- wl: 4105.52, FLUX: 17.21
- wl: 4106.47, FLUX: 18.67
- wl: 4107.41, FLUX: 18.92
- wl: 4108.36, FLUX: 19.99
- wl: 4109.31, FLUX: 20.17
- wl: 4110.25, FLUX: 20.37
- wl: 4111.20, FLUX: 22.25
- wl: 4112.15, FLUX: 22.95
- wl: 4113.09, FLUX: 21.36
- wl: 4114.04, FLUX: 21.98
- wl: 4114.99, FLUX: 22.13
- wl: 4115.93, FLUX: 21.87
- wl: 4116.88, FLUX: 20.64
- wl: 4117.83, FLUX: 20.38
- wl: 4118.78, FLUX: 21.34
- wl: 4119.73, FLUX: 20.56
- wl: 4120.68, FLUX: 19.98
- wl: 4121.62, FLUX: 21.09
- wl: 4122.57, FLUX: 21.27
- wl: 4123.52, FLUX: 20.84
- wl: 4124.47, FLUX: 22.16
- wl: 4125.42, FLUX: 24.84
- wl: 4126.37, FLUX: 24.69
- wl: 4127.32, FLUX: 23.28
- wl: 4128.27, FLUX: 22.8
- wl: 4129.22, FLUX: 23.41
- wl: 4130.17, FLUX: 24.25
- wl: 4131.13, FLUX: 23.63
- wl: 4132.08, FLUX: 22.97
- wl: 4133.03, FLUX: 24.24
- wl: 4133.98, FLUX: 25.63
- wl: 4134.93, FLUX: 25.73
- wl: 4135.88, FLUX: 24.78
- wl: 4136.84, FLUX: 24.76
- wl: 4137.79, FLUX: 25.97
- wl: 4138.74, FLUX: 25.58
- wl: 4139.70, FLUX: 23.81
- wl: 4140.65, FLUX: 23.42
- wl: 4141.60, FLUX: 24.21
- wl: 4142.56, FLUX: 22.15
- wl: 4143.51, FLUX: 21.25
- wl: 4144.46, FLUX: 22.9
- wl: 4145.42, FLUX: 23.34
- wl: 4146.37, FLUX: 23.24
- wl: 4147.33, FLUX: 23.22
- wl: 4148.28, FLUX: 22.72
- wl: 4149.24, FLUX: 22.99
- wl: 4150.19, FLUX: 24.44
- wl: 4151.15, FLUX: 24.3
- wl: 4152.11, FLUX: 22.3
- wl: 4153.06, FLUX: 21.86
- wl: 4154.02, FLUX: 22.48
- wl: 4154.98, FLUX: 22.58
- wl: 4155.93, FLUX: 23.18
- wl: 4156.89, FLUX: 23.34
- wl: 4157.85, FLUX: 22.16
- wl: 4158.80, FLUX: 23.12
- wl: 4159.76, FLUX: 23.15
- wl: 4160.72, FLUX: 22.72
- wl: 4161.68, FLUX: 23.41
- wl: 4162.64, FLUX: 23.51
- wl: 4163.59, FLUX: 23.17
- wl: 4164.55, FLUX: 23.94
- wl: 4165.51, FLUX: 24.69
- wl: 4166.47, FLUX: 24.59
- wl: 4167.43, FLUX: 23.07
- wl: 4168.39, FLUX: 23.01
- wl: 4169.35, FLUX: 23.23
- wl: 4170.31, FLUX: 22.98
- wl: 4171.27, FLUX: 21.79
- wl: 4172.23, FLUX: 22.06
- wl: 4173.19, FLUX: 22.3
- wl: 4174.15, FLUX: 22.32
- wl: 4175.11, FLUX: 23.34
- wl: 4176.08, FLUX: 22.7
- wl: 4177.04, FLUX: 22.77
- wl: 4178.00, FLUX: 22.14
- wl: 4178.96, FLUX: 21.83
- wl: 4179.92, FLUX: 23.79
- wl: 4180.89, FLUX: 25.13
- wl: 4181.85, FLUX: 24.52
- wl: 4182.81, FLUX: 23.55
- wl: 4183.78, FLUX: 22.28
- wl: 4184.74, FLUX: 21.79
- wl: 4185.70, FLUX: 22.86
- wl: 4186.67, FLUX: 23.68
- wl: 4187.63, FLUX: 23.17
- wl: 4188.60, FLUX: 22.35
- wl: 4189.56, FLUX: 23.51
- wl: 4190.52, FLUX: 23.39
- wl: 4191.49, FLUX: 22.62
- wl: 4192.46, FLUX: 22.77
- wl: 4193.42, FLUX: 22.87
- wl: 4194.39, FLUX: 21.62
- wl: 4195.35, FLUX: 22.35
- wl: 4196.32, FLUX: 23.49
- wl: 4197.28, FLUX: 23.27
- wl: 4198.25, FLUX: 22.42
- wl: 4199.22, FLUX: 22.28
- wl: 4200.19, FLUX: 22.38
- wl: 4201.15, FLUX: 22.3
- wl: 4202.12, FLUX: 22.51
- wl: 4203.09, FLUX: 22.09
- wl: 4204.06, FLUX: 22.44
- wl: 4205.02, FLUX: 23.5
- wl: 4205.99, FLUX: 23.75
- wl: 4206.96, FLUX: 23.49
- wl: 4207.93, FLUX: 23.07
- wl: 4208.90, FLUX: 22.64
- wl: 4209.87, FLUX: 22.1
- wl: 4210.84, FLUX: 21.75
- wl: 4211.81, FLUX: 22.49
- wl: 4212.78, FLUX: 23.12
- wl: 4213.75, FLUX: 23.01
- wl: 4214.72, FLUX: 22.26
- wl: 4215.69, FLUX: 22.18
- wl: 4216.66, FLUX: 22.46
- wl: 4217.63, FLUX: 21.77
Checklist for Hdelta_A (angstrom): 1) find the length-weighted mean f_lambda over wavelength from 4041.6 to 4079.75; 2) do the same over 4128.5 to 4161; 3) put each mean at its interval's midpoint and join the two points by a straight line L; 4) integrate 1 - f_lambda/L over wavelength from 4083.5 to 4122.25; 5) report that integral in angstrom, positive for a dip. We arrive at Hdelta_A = 5.2 angstrom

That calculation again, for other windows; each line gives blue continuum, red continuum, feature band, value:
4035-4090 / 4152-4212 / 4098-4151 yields 3.0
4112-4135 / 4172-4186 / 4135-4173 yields -1.0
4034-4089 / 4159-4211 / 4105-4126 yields 2.5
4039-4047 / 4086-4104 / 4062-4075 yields -1.0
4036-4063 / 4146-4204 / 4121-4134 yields 0.3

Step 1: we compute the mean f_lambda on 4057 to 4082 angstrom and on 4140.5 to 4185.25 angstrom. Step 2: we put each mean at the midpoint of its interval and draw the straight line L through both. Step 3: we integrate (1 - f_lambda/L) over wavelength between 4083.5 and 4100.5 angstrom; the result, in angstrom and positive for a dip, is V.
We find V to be 2.6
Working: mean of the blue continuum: 24.6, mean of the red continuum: 23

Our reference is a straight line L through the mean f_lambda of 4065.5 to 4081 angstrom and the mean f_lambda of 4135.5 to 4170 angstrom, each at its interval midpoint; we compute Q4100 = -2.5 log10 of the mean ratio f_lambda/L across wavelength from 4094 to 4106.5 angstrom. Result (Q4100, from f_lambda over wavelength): 0.24 mag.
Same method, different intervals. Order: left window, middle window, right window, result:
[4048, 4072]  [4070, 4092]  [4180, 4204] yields 0.047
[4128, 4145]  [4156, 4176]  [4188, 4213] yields 0.015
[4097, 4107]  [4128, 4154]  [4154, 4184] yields -0.100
